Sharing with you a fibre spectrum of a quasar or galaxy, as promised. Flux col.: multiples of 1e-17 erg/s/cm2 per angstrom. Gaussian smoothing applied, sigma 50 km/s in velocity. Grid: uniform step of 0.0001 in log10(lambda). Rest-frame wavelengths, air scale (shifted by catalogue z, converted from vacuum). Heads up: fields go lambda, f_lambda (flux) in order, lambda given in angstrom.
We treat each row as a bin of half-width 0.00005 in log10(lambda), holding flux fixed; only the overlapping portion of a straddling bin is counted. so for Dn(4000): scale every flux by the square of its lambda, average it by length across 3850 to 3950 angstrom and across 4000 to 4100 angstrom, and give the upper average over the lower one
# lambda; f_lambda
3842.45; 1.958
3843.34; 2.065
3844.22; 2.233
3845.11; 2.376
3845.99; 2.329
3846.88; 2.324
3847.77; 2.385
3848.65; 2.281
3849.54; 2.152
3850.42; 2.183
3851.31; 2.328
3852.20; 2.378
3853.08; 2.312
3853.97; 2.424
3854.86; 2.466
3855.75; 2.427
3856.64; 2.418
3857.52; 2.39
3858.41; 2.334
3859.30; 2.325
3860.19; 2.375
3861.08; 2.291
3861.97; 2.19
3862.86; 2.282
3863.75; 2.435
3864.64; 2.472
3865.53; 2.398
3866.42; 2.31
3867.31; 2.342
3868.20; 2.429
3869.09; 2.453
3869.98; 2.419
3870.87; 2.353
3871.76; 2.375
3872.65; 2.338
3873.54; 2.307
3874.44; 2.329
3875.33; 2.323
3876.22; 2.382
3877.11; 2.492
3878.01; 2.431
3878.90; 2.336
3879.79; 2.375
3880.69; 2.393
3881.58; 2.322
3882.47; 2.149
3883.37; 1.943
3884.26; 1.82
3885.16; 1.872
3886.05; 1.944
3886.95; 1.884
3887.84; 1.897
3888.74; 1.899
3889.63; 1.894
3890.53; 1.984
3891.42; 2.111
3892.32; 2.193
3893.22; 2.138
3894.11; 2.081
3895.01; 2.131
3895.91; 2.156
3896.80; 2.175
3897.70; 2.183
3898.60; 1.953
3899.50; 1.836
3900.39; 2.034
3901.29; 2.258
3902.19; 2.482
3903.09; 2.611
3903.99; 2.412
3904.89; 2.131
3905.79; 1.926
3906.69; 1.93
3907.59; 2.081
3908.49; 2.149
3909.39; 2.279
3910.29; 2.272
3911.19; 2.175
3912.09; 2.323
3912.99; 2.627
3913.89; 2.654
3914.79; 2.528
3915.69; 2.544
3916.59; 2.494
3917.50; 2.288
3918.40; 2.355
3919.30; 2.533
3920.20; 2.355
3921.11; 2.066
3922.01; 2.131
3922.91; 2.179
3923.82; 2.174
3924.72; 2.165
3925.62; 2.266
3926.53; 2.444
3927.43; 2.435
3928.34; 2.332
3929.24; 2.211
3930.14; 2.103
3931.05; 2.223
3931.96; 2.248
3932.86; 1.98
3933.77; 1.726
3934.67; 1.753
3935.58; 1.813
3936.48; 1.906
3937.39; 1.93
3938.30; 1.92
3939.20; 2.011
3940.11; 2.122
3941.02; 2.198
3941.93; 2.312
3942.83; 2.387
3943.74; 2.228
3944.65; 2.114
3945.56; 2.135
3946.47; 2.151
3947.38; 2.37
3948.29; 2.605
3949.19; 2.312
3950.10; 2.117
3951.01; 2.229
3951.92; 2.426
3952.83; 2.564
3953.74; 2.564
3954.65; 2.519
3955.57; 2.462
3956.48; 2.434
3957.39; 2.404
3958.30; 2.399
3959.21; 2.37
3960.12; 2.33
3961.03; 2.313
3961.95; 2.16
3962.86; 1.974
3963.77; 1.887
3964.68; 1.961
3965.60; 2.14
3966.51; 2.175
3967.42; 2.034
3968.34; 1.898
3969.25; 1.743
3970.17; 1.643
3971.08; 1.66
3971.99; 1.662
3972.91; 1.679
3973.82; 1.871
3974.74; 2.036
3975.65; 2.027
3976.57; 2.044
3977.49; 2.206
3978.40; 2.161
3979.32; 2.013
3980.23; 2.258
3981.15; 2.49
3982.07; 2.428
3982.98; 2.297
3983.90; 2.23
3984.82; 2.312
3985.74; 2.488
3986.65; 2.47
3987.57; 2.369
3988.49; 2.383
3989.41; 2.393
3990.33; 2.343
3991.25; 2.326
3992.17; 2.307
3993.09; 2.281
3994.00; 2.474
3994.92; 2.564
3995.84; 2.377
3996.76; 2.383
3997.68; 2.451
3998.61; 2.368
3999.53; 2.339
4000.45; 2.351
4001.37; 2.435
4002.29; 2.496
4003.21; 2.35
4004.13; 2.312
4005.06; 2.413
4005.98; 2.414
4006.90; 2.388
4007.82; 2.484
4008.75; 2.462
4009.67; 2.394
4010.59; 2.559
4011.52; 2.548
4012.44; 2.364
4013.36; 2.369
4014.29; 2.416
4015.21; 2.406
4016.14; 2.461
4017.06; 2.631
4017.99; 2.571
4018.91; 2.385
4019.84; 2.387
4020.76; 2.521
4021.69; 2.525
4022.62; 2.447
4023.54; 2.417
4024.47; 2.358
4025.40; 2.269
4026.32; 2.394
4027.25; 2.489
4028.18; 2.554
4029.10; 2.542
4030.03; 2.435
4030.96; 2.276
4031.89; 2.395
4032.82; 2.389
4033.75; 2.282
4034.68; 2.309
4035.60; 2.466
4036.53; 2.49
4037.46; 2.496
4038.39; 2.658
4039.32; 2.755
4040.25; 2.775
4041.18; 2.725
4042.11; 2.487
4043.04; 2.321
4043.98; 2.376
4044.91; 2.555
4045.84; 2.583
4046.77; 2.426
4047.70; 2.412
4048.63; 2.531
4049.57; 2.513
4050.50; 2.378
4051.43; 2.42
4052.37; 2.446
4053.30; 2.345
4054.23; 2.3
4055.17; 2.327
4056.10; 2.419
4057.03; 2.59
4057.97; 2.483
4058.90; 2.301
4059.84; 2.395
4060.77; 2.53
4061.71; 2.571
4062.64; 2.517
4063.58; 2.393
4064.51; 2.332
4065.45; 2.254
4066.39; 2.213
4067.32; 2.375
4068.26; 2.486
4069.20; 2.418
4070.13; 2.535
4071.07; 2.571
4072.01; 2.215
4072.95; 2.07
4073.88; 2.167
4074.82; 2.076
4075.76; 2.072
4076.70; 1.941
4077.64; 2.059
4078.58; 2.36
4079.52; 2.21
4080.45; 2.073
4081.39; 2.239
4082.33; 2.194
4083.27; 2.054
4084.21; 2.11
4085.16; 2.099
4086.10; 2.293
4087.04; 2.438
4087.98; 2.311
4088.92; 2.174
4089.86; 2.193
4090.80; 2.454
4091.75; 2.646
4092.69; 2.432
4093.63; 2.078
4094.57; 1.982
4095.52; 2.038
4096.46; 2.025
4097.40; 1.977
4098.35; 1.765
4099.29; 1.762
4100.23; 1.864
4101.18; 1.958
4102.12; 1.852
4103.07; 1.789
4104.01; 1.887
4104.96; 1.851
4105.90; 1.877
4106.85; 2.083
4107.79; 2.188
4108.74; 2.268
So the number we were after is 1.14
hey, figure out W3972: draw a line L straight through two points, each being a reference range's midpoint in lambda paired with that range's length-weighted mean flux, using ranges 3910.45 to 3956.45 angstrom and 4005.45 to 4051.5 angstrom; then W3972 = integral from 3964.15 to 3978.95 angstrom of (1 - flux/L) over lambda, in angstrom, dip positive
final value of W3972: 2.6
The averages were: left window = 2.26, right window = 2.46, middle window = 1.93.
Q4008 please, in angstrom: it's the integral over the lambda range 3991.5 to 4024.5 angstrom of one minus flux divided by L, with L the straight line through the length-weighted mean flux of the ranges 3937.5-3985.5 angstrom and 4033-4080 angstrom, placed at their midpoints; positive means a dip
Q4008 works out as -2.1 angstrom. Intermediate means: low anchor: 2.17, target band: 2.43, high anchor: 2.4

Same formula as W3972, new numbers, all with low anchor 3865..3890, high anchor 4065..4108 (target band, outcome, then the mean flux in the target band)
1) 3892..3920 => -0.5 angstrom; 2.26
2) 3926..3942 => 0.9 angstrom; 2.09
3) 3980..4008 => -2.6 angstrom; 2.39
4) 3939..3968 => -0.8 angstrom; 2.26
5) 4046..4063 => -2.2 angstrom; 2.44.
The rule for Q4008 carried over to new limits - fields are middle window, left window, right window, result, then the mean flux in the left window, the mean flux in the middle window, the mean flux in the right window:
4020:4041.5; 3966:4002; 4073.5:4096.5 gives -2.7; 2.21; 2.47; 2.19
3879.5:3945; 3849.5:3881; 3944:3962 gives 5.3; 2.36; 2.17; 2.35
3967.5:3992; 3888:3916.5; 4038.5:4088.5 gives 1.6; 2.2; 2.13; 2.36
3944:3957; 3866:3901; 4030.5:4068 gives -0.4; 2.18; 2.35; 2.45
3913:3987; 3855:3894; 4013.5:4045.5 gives 5.0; 2.25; 2.2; 2.47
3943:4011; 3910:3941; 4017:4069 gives 1.6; 2.21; 2.26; 2.45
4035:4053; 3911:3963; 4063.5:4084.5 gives -2.2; 2.26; 2.51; 2.23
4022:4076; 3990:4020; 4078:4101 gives -3.3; 2.42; 2.42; 2.15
